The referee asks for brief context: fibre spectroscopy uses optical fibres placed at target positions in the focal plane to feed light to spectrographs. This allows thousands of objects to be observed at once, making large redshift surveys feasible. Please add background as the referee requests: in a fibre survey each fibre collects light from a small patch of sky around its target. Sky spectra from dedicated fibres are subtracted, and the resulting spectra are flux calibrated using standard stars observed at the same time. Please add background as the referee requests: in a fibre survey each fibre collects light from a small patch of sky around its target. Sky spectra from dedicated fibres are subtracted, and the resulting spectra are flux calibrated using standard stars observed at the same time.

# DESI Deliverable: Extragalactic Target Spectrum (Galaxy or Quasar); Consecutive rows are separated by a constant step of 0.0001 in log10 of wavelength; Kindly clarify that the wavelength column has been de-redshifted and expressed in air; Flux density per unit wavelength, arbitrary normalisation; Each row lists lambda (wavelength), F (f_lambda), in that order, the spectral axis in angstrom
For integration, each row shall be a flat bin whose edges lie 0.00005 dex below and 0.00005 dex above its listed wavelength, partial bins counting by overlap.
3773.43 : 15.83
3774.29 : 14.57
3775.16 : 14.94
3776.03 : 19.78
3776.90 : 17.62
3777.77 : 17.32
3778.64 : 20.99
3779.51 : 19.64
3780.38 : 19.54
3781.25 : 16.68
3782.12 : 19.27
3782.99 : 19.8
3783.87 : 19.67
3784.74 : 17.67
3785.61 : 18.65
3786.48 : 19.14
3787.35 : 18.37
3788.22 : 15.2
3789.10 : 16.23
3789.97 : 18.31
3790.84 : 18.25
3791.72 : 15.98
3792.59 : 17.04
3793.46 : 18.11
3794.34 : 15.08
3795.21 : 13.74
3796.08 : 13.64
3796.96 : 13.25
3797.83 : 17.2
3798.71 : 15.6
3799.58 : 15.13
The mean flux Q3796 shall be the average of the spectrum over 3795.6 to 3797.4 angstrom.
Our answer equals 13.5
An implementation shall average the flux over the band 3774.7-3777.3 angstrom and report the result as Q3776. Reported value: 17.4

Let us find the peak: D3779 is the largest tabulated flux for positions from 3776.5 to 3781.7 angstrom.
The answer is 20.99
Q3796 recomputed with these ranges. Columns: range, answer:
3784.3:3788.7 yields 17.8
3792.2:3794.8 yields 16.7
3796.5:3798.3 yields 15.2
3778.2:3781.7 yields 19.2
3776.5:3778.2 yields 17.5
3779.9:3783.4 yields 18.8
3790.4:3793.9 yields 17.3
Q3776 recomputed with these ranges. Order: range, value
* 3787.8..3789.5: 15.6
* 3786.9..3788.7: 16.8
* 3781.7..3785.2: 19.1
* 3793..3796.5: 15.2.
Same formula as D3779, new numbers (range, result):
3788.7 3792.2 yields 18.31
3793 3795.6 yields 18.11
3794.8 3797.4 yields 13.74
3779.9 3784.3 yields 19.8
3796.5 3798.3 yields 17.2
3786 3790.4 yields 19.14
